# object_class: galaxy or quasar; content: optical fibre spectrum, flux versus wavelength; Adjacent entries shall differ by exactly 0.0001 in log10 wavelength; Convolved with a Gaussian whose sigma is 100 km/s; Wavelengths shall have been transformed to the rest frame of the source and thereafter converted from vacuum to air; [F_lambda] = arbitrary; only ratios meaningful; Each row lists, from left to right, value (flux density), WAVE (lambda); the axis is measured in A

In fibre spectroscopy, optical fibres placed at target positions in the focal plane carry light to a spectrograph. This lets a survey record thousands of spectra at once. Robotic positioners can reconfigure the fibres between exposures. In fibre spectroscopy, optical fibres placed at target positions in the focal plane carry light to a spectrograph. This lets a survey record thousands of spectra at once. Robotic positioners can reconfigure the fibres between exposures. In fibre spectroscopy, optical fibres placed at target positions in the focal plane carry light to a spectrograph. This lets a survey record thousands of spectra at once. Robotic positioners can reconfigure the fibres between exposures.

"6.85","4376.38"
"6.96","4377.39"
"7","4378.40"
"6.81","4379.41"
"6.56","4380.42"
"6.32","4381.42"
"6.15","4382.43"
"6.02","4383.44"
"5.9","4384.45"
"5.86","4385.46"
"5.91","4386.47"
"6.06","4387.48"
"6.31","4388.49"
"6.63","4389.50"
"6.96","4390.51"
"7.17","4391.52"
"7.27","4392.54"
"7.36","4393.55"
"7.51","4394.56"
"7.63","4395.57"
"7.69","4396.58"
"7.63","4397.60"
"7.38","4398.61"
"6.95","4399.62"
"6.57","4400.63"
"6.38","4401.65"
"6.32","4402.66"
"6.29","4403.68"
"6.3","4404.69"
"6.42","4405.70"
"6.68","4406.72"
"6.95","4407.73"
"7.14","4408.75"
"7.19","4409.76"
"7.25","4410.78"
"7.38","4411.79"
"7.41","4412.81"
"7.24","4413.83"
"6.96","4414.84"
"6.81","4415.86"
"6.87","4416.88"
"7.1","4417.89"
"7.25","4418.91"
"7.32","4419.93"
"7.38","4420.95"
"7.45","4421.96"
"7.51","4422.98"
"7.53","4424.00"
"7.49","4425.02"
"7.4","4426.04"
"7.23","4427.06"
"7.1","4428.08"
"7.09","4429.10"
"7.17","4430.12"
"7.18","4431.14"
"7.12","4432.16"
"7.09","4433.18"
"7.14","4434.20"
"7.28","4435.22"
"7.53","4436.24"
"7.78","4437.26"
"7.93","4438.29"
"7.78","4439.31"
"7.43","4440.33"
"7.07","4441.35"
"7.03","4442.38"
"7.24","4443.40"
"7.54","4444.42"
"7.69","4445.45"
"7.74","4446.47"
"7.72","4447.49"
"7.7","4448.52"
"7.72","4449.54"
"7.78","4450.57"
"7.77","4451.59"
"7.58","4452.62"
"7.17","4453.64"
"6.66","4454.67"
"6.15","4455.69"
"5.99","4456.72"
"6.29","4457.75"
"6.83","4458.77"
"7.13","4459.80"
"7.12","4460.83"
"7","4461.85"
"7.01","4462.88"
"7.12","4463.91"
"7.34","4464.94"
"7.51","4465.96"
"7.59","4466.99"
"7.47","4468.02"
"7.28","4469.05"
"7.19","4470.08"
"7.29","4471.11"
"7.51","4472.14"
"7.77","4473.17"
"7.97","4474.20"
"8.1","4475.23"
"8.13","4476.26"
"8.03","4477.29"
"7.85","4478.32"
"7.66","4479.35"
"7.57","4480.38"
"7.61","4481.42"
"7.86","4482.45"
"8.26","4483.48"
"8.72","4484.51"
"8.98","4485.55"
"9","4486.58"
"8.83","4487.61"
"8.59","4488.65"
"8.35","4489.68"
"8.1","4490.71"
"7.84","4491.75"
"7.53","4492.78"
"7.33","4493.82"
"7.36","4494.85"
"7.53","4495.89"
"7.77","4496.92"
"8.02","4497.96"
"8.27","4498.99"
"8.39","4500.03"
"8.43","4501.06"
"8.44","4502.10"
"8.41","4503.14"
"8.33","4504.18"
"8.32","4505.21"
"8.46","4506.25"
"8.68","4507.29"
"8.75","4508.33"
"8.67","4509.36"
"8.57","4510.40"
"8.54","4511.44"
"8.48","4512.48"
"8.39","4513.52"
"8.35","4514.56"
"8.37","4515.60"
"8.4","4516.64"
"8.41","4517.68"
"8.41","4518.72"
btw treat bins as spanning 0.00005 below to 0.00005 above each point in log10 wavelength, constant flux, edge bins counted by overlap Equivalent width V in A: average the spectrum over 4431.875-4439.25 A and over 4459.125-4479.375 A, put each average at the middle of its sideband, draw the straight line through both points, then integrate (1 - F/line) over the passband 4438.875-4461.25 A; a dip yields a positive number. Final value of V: 0.70 A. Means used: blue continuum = 7.44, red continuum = 7.5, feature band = 7.23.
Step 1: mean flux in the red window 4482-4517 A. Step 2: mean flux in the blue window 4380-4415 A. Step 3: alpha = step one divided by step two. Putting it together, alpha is 1.22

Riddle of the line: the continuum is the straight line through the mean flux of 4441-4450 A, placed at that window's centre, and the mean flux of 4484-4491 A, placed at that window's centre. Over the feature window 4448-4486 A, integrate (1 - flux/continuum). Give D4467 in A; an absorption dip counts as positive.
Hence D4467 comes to 2.93 A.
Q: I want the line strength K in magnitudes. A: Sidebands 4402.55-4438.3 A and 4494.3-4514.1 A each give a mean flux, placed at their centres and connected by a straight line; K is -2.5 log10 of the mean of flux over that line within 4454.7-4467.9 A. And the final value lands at 0.12 mag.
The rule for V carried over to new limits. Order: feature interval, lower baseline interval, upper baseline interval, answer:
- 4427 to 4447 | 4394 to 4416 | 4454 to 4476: -0.8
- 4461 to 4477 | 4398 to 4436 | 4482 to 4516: 0.7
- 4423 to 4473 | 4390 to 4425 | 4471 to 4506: 2.0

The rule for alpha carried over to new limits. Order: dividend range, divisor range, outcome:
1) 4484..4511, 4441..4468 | 1.15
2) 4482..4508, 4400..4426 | 1.17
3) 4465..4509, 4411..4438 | 1.10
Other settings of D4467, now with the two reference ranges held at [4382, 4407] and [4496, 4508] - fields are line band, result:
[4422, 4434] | -0.12 A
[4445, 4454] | -0.17 A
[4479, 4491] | -0.39 A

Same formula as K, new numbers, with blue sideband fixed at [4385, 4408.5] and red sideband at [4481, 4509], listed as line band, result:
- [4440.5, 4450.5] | 0.00 mag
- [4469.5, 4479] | 0.02 mag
